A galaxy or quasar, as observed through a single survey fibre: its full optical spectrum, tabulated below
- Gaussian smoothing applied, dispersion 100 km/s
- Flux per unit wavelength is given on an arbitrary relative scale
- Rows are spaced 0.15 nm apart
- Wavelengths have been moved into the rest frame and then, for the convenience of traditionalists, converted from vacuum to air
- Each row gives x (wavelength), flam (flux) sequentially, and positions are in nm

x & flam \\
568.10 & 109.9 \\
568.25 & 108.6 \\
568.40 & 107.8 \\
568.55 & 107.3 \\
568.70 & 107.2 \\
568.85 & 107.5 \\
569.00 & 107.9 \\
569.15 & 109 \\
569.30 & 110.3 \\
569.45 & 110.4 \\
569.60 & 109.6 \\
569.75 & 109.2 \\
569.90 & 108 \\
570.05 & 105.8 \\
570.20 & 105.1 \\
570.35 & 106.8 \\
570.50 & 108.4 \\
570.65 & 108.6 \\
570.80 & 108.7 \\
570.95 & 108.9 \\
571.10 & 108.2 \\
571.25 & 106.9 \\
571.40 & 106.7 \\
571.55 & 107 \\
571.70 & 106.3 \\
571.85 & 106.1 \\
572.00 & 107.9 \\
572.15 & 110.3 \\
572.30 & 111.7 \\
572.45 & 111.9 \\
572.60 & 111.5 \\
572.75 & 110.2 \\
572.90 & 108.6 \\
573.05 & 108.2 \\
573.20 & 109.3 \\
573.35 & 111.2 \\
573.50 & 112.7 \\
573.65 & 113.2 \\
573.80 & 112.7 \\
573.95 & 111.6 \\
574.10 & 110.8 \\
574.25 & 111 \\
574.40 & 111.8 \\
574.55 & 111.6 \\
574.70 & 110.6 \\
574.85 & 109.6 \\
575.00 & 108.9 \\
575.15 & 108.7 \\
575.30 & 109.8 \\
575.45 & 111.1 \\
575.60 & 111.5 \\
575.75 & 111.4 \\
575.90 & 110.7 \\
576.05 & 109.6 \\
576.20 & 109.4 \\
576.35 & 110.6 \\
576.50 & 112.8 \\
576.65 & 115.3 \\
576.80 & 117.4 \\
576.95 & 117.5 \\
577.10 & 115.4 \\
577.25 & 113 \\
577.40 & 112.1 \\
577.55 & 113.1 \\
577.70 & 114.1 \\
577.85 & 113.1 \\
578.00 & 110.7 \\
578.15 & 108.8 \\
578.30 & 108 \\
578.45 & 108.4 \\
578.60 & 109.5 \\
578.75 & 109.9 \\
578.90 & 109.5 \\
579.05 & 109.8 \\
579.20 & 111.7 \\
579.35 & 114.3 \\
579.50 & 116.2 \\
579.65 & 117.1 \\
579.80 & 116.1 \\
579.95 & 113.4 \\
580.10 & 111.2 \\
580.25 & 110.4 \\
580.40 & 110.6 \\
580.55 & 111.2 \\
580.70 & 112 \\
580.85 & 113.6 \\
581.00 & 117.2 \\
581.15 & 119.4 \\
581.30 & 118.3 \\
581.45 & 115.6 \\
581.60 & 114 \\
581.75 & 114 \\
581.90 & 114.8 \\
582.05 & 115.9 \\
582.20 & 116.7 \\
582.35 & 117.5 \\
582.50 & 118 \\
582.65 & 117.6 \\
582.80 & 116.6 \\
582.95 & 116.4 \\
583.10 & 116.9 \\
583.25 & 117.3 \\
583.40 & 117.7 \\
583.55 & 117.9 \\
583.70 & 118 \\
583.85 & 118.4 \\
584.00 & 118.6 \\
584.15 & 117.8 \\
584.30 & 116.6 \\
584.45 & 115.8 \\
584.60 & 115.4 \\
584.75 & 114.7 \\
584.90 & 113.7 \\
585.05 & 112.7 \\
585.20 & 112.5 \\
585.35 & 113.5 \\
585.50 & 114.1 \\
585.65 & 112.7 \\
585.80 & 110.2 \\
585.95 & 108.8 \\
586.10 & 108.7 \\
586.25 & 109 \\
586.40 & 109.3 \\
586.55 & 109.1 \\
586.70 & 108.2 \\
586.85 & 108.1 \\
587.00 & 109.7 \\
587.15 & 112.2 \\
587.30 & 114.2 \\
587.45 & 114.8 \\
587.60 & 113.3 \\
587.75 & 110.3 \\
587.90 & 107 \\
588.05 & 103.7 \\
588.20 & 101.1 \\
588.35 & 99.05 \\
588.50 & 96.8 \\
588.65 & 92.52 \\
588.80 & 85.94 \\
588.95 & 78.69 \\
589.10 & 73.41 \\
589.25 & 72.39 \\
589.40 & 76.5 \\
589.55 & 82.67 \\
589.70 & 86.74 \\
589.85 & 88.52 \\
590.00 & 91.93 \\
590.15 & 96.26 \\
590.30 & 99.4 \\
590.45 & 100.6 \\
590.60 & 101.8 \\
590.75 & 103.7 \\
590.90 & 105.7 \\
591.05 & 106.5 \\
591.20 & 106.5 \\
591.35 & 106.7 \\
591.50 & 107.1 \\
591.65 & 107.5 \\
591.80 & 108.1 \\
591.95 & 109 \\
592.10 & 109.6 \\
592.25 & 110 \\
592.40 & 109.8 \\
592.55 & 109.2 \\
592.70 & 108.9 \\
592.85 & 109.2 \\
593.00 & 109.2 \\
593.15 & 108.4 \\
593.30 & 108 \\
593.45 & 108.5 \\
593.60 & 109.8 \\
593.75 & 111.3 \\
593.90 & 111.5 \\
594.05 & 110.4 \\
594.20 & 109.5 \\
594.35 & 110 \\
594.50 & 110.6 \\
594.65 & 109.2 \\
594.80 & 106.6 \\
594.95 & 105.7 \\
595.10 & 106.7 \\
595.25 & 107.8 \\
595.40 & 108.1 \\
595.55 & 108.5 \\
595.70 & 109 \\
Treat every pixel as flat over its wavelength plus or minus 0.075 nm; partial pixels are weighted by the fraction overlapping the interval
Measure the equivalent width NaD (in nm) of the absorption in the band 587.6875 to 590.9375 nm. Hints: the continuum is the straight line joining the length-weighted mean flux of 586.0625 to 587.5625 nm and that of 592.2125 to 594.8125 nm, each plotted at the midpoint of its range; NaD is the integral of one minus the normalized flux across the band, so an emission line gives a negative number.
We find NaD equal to 0.50 nm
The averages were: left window 110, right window 110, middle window 93.2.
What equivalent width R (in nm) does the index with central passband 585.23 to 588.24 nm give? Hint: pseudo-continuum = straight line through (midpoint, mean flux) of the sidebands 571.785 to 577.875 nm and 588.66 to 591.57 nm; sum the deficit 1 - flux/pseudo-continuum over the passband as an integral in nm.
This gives -0.40 nm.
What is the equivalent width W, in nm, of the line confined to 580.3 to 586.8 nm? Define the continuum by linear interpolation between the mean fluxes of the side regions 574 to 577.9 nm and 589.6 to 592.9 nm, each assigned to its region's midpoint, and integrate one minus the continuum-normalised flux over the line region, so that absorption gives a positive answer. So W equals -0.41 nm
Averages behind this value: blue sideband 112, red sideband 104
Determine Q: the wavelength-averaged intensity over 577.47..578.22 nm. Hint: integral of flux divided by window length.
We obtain 112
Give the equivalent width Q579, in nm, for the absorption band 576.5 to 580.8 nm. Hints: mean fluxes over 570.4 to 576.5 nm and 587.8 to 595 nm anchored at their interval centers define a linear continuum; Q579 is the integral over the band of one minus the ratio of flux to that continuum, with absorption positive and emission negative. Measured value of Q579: -0.20 nm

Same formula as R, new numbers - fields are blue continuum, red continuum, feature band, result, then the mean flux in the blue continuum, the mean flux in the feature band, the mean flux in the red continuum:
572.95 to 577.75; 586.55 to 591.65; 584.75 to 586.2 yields -0.13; 112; 112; 99.1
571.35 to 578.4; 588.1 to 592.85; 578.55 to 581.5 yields -0.18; 111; 113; 98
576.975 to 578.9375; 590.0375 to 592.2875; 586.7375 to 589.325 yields 0.16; 111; 99.7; 105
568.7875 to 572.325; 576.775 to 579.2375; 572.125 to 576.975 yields -0.05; 108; 111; 112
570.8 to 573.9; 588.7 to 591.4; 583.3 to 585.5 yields -0.41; 109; 116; 92.3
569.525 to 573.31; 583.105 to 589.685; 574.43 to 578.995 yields -0.15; 108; 111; 107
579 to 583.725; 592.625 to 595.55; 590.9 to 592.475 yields 0.03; 115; 108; 109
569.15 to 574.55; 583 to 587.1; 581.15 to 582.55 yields -0.05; 109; 116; 114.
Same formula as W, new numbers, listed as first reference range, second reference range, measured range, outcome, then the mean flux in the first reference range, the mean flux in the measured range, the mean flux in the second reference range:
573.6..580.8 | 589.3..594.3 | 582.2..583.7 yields -0.12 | 112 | 117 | 104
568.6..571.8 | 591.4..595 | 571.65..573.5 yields -0.03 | 108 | 110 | 109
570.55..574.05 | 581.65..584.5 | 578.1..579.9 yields 0.04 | 109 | 112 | 117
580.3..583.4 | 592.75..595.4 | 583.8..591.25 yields 0.58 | 116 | 104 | 109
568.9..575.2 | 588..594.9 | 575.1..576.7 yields -0.05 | 109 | 111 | 101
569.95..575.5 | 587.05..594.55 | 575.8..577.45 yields -0.08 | 109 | 113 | 102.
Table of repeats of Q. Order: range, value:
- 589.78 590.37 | 94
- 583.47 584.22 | 118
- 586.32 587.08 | 109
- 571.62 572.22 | 108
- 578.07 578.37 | 108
